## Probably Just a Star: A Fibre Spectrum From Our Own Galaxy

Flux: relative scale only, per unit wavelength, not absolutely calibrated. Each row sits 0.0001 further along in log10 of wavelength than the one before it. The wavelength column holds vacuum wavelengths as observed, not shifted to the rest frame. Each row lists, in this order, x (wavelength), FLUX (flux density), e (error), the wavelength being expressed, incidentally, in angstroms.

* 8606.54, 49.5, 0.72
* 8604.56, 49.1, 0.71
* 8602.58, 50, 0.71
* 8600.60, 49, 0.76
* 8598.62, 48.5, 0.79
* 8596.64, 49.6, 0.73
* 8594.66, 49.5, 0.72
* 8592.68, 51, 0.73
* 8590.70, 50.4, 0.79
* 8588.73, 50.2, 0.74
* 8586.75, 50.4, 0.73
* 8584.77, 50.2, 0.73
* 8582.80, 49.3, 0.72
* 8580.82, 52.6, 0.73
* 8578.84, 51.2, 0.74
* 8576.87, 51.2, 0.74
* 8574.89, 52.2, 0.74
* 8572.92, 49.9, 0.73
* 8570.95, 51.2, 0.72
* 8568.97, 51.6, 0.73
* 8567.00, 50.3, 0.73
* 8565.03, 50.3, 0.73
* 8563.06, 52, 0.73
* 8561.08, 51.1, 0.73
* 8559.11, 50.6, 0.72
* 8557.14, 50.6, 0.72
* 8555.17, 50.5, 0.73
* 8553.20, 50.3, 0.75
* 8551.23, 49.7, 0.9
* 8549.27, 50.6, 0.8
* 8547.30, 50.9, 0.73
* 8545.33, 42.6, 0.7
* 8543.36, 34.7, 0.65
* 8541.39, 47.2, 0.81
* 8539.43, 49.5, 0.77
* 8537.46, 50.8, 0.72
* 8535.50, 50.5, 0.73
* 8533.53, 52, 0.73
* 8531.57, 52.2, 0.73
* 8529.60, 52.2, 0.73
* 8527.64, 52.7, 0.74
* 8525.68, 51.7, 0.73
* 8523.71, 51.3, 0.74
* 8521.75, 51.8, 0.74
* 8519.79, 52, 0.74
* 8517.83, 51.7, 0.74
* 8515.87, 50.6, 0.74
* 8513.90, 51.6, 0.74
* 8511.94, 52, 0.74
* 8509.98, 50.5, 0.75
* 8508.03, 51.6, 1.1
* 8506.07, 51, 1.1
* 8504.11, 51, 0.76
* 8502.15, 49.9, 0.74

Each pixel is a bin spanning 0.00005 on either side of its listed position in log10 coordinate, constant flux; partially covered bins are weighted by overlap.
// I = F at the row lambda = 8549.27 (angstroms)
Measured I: 50.6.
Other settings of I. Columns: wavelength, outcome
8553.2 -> 50.3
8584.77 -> 50.2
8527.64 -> 52.7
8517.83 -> 51.7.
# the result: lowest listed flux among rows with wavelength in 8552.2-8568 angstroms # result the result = 50.3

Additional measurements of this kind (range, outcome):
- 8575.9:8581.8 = 51.2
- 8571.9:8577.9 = 49.9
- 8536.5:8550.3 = 34.7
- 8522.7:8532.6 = 51.3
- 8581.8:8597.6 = 49.3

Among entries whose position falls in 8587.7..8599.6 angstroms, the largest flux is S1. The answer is 51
